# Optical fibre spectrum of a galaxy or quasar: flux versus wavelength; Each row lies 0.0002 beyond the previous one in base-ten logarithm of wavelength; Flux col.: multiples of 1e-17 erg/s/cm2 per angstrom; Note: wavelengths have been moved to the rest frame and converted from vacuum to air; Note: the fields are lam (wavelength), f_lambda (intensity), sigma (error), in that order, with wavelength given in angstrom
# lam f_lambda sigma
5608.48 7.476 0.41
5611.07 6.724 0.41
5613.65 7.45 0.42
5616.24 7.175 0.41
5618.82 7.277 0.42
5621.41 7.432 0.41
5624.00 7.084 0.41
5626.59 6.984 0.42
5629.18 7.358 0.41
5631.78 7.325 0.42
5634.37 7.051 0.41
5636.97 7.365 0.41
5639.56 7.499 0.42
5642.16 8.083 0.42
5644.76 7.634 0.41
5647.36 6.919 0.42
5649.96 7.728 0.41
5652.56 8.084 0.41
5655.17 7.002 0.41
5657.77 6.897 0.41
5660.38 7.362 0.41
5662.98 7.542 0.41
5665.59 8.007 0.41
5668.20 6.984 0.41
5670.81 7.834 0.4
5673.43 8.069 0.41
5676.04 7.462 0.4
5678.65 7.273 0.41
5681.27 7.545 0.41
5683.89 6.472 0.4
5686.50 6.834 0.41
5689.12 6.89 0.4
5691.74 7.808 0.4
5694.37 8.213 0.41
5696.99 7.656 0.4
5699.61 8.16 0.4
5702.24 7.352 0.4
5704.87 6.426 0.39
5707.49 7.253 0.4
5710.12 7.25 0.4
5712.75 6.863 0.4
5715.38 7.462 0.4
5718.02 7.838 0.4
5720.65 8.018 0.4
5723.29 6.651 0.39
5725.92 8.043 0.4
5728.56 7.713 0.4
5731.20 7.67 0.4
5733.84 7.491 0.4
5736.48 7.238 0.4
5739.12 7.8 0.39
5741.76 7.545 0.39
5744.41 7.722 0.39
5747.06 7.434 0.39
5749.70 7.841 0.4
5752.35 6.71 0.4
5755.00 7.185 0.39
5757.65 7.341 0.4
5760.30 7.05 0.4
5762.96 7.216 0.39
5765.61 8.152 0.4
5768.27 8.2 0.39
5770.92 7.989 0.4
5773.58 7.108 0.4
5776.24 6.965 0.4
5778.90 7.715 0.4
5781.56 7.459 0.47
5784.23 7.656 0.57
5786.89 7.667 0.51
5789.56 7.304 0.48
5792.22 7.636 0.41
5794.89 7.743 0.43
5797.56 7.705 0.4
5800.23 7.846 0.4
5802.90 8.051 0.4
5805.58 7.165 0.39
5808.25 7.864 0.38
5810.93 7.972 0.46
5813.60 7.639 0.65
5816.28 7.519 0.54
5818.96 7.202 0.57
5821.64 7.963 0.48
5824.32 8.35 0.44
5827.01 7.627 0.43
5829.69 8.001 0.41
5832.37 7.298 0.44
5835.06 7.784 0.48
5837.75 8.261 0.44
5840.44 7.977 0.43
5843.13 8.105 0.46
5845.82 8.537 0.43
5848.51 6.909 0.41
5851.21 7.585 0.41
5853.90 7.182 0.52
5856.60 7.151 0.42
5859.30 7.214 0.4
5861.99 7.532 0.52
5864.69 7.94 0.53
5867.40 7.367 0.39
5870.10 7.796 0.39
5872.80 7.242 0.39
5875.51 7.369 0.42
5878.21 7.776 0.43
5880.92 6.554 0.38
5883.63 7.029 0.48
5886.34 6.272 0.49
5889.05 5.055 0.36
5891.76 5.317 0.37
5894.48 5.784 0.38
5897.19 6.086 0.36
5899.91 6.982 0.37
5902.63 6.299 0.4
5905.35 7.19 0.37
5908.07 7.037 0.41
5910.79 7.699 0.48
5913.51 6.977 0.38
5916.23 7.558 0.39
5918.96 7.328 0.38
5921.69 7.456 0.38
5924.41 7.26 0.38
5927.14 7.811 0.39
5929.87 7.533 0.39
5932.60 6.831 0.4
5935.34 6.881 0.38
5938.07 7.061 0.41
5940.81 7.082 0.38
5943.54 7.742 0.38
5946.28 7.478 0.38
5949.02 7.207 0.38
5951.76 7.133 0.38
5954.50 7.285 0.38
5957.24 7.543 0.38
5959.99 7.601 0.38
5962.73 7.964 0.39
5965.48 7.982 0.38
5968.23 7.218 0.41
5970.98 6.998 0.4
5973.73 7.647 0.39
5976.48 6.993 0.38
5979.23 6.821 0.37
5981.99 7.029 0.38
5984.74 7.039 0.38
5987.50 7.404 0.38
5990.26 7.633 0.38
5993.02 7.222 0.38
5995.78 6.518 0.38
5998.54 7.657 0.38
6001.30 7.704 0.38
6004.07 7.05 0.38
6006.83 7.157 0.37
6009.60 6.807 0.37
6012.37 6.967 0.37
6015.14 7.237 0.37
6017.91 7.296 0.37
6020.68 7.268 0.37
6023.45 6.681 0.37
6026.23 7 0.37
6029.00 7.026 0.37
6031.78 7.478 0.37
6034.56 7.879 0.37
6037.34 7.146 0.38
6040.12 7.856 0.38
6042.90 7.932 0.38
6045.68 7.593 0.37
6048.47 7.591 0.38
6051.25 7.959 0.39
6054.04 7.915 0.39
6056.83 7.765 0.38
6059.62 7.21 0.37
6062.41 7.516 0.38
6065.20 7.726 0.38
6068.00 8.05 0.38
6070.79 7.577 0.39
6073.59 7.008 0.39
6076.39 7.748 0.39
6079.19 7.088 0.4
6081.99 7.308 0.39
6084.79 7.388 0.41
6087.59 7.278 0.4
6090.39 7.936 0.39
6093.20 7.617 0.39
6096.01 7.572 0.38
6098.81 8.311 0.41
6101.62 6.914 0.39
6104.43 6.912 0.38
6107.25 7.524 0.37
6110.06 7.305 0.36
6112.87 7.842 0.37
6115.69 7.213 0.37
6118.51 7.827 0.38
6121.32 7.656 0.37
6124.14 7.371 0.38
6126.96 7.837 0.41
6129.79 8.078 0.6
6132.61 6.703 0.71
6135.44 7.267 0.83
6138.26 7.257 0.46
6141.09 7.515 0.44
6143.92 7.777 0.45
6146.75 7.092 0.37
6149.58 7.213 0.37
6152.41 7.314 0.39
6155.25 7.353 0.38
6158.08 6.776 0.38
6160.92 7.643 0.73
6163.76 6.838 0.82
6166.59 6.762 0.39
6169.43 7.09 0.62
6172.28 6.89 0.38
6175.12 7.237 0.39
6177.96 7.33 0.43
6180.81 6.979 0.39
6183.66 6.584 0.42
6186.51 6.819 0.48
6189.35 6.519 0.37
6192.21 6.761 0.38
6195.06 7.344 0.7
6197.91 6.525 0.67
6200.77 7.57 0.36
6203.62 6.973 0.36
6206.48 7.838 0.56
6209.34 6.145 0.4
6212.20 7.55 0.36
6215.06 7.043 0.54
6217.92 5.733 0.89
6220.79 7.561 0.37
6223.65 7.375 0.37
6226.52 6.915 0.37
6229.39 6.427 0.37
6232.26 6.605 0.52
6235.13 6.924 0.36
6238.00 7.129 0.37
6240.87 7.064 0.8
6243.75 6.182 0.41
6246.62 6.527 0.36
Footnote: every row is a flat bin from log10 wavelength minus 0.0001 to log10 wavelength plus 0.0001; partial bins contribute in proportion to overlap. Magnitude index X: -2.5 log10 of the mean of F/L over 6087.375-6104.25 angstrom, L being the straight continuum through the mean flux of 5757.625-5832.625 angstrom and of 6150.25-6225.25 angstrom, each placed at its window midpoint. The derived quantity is -0.06 mag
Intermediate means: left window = 7.65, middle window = 7.58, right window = 7.02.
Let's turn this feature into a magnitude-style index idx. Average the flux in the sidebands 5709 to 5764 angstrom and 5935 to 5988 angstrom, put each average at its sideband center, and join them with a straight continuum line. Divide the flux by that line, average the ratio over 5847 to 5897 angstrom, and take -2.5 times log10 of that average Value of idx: 0.07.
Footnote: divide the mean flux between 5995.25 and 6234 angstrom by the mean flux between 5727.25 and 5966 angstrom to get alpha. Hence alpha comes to 1.0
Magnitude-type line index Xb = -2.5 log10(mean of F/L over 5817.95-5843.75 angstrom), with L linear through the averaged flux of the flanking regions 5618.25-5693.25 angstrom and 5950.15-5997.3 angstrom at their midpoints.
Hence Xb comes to -0.08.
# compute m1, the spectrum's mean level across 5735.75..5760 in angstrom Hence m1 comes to 7.41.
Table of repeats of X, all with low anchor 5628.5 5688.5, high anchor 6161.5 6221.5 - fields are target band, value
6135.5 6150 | -0.06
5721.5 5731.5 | -0.03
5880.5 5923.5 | 0.08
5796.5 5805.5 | -0.07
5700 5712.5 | 0.03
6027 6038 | -0.04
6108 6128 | -0.08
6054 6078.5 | -0.08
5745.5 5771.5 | -0.03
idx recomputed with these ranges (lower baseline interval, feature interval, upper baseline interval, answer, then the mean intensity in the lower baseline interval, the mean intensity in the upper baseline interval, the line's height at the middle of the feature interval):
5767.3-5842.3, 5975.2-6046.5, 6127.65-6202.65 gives 0.019 mag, 7.7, 7.13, 7.38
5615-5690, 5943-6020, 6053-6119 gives 0.027 mag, 7.35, 7.52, 7.48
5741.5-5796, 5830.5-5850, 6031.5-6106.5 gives -0.045 mag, 7.5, 7.57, 7.52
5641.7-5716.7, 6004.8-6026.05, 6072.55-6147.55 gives 0.059 mag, 7.41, 7.46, 7.45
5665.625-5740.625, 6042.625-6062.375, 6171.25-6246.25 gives -0.088 mag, 7.45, 6.92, 7.08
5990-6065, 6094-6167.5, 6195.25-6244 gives -0.036 mag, 7.38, 6.94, 7.14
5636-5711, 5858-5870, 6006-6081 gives -0.017 mag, 7.44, 7.43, 7.43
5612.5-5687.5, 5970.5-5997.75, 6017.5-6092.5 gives 0.048 mag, 7.37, 7.49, 7.47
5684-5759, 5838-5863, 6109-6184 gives -0.032 mag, 7.43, 7.3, 7.39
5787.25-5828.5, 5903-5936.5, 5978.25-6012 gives 0.017 mag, 7.71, 7.17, 7.38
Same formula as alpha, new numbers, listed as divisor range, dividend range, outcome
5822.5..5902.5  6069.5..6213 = 1.01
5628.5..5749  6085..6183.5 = 0.99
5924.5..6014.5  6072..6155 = 1.02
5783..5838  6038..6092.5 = 0.98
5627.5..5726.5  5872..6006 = 0.96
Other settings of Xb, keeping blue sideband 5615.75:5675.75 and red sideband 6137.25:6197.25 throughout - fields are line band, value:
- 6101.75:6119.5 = -0.04 mag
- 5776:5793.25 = -0.03 mag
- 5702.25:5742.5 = -0.01 mag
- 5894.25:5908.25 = 0.11 mag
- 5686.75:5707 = -0.01 mag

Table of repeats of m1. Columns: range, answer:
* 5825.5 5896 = 7.25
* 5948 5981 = 7.36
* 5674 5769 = 7.44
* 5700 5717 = 7.17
